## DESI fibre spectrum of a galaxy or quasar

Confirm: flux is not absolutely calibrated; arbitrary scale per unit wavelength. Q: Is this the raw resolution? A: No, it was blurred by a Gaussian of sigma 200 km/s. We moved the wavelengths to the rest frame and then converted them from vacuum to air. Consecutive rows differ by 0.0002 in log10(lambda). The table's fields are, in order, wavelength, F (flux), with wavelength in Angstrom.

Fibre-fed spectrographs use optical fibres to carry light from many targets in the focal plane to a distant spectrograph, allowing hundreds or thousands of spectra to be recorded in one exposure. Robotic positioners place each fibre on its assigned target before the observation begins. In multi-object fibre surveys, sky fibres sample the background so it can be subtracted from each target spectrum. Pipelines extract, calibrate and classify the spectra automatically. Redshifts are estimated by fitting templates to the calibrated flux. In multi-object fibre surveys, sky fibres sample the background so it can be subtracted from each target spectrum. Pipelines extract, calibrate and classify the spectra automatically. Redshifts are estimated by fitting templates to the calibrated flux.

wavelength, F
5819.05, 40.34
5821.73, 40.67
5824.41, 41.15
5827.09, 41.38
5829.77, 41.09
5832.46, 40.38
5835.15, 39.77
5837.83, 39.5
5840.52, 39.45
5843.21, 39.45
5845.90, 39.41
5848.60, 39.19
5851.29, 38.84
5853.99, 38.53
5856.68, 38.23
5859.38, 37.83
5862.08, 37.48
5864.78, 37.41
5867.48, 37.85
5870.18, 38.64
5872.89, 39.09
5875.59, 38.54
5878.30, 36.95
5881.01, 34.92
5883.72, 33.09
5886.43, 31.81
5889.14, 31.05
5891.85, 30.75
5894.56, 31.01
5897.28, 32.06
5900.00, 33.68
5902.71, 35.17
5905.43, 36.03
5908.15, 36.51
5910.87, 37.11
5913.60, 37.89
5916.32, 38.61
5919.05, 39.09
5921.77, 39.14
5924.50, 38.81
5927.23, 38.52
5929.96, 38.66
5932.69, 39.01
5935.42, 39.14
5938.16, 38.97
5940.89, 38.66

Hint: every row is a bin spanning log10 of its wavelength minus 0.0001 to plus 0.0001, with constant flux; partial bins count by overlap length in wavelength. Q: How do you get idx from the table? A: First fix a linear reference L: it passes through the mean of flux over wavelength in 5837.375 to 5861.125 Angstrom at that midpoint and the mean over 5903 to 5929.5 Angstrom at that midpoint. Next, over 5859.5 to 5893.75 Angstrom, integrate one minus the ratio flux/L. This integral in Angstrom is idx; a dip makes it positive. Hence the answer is 2.5 Angstrom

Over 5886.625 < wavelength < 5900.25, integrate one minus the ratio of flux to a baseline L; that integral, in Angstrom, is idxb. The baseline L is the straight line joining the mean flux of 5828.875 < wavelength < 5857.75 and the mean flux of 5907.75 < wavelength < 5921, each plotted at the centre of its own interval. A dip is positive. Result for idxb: 2.4 Angstrom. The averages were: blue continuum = 39.4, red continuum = 38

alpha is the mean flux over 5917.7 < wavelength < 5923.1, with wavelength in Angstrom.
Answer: 39.2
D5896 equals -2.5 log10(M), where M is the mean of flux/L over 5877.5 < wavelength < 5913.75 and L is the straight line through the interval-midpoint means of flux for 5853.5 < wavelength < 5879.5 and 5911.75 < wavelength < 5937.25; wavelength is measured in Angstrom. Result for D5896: 0.13 mag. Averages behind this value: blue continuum 38.1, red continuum 38.7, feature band 34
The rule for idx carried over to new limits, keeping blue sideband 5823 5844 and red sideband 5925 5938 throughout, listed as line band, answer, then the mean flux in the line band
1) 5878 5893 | 2.5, 32.9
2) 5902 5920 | 0.9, 37.2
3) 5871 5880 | 0.4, 38.1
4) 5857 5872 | 0.7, 37.9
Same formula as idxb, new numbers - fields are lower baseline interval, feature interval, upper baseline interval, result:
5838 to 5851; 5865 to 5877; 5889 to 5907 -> -0.74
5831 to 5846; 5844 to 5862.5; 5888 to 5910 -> -0.20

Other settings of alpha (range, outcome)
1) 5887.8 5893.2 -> 30.9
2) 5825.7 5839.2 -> 40.4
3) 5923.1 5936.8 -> 38.8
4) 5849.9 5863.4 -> 38.2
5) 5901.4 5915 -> 36.5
